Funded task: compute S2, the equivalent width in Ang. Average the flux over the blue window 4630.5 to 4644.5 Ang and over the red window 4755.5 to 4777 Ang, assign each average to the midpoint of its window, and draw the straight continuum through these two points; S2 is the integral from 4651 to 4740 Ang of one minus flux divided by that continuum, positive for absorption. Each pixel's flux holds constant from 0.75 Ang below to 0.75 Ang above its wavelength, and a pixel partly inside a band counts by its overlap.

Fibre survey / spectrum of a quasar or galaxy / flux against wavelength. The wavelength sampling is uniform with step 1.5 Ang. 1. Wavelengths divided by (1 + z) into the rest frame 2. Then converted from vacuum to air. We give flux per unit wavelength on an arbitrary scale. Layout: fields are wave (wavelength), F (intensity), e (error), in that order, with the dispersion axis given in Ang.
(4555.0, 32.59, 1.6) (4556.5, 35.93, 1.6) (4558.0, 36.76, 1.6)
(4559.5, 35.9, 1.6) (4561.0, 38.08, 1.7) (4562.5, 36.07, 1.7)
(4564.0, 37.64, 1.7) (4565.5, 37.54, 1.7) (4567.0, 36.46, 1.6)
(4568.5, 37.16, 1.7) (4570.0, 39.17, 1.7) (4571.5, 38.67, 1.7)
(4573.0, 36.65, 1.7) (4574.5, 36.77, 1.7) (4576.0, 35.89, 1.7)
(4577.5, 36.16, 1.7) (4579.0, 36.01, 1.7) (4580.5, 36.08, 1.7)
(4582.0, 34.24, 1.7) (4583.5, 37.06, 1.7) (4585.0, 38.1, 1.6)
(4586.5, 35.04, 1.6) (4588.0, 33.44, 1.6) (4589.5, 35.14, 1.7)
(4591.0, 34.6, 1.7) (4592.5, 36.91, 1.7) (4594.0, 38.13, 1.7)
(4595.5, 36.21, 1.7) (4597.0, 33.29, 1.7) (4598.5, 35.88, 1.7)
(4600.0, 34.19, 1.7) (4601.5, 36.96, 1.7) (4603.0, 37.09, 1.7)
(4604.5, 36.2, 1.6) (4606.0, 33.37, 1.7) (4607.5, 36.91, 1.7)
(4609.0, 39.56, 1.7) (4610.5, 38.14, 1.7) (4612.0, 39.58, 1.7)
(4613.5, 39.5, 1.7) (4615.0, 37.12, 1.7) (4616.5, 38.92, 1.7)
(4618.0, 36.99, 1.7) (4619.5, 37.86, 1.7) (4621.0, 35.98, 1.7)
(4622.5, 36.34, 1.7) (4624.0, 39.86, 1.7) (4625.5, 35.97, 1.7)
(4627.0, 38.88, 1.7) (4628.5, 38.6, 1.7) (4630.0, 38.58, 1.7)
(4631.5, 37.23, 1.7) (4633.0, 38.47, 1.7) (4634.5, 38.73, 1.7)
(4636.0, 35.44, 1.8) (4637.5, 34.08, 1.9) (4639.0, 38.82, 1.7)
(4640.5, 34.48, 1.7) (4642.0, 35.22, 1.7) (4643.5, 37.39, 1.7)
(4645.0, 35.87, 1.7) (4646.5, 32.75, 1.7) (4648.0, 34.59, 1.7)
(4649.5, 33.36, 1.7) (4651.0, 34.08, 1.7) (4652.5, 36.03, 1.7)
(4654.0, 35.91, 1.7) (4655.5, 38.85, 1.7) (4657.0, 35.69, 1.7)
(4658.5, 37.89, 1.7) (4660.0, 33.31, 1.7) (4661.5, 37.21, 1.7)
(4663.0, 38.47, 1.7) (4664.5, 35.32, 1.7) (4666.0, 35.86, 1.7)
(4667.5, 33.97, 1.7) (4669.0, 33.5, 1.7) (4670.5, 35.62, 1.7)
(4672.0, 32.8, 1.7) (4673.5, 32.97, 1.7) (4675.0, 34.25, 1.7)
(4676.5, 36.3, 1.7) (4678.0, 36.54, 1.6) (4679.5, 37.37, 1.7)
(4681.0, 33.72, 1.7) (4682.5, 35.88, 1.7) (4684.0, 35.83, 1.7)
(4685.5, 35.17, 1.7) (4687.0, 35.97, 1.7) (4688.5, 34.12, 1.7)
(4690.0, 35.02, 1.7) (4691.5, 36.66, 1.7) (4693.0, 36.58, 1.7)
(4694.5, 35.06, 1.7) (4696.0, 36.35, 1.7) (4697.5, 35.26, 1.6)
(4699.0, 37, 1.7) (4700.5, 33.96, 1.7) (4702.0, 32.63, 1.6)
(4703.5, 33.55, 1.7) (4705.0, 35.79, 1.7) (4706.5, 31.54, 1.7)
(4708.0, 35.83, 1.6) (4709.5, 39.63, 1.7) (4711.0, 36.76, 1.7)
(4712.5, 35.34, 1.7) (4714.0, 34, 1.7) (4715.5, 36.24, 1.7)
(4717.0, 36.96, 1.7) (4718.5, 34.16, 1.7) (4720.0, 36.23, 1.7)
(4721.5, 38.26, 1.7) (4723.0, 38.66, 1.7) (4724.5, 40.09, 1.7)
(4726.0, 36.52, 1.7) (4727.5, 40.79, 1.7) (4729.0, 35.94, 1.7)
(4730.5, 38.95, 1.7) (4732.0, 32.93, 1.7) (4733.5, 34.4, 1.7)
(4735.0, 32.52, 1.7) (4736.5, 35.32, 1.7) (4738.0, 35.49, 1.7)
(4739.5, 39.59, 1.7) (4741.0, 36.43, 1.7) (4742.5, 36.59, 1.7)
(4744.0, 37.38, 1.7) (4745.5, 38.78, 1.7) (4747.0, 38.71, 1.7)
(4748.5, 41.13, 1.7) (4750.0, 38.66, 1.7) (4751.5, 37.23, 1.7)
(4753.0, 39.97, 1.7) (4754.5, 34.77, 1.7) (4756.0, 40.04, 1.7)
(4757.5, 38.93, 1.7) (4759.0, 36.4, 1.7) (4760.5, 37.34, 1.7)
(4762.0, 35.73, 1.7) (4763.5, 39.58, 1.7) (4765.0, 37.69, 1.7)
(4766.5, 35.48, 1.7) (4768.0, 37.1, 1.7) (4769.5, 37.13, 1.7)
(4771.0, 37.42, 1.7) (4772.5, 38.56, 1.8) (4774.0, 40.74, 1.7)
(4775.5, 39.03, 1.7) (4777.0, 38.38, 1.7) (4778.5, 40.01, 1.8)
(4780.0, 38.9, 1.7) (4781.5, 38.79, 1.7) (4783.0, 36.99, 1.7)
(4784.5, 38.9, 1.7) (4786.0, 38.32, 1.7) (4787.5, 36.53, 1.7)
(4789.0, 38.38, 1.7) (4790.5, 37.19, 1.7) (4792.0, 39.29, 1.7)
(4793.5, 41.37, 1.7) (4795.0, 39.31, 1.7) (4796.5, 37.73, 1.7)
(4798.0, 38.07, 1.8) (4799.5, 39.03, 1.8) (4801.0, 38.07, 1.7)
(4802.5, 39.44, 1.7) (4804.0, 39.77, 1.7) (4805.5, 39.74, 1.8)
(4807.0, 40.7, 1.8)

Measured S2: 3.5 Ang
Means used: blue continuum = 36.7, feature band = 35.8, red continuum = 37.9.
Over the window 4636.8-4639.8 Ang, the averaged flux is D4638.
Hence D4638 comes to 36.5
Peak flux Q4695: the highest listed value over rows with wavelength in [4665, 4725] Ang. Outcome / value 40.09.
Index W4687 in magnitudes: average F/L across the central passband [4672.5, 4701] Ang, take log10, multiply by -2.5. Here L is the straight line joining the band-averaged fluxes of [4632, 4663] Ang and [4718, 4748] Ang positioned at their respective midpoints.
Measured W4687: 0.03 mag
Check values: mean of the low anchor 36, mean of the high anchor 36.9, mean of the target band 35.5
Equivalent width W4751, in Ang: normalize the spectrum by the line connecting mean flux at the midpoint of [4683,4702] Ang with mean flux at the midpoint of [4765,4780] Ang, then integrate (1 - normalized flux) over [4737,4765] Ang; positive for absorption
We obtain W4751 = -0.3 Ang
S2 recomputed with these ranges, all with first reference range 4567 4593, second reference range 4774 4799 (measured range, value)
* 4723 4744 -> 0.7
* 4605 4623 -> -0.4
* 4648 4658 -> 0.4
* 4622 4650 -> 0.3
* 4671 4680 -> 0.6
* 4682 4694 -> 0.6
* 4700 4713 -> 0.9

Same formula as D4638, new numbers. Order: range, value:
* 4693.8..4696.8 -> 35.7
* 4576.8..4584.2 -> 35.9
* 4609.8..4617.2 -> 38.7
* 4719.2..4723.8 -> 37.7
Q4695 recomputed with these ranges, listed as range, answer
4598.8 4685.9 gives 39.86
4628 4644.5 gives 38.82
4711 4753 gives 41.13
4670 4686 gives 37.37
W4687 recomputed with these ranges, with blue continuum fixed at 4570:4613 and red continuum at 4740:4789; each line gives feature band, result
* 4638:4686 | 0.048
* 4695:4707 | 0.086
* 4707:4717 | 0.039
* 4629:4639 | -0.014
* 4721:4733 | 0.000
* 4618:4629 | -0.026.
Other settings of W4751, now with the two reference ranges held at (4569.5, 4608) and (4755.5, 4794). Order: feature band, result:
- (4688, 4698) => 0.4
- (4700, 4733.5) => 1.3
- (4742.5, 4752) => -0.2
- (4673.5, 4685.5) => 0.5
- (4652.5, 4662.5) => 0.1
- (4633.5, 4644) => 0.1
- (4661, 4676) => 0.8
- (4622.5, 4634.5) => -0.5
